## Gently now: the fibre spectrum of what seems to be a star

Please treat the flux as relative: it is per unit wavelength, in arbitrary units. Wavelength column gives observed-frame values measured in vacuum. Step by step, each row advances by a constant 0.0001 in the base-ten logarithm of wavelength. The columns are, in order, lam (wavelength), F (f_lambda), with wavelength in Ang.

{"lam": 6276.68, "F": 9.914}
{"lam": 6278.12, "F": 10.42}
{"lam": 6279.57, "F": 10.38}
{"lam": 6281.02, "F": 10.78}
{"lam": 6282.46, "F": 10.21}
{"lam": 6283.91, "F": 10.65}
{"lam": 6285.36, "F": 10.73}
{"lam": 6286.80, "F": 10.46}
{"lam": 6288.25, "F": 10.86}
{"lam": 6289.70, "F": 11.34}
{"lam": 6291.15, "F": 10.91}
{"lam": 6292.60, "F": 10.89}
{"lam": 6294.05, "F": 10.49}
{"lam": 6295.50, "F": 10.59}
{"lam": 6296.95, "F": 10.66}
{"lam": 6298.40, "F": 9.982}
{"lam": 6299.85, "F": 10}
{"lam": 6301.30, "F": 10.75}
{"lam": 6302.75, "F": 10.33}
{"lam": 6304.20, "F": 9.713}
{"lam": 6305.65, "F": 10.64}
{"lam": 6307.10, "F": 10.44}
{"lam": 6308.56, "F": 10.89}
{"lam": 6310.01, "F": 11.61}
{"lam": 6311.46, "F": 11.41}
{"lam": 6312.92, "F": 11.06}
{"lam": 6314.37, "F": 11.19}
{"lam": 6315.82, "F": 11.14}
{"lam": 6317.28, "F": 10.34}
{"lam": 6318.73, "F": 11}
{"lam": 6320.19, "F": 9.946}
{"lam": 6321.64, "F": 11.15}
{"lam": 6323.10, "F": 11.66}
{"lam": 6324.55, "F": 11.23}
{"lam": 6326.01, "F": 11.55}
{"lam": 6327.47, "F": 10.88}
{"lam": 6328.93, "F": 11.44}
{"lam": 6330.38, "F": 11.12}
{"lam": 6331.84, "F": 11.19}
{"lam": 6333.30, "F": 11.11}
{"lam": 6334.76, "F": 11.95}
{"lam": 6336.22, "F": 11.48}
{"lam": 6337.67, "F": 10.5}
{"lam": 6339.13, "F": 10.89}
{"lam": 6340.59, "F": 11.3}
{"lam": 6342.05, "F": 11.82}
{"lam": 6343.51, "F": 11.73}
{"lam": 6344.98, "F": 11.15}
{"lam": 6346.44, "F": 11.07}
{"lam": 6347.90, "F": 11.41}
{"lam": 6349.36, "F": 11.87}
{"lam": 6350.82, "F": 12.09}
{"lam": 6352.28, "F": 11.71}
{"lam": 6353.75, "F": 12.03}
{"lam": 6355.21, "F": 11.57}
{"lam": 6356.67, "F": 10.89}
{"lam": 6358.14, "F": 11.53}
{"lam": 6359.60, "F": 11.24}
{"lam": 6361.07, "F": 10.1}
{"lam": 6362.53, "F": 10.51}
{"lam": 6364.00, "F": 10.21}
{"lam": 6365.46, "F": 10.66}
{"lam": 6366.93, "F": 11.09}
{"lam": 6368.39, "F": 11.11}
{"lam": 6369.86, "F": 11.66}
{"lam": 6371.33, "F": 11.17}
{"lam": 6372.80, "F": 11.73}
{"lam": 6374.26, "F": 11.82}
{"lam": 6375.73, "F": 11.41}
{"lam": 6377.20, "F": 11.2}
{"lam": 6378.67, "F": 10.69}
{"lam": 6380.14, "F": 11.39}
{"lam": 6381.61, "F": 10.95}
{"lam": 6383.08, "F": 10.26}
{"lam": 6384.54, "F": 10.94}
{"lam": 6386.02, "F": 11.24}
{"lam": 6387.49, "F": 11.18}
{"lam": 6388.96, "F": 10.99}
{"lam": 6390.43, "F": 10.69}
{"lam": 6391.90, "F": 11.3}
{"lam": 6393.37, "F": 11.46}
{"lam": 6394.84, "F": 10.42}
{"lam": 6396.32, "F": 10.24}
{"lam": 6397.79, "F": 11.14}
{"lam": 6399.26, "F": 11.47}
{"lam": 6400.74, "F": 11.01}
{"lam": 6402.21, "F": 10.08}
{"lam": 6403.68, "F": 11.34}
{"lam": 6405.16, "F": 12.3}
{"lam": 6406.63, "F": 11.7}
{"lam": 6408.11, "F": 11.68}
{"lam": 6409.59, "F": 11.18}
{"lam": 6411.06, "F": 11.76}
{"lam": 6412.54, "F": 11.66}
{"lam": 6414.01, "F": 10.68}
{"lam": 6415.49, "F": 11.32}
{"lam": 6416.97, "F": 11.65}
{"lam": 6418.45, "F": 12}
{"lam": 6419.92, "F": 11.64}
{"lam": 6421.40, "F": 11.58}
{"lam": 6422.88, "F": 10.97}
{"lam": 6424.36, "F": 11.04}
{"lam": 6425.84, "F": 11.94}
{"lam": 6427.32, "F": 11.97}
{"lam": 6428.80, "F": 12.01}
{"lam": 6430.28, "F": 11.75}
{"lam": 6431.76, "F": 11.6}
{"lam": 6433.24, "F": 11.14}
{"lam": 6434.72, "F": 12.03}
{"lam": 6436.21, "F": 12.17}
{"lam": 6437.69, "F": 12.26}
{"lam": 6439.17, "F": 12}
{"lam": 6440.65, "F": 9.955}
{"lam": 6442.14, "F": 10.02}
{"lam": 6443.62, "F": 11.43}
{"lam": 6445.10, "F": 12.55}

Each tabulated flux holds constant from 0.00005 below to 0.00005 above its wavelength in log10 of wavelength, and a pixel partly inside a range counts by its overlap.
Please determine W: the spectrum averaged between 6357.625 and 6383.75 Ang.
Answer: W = 11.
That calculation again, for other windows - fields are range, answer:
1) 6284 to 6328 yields 10.8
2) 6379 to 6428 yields 11.2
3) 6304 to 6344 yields 11.1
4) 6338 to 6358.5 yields 11.5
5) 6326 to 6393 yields 11.2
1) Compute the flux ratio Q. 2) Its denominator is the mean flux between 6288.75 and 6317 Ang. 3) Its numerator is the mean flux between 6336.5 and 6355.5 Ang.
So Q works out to 1.07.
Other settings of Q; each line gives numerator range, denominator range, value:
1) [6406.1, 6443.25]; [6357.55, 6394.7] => 1.04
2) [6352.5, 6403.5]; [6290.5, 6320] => 1.03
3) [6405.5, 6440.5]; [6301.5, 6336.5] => 1.06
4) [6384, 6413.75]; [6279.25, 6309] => 1.06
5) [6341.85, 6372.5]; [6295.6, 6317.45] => 1.05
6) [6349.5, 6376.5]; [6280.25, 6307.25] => 1.07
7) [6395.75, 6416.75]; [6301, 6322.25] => 1.05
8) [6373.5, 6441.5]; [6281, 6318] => 1.06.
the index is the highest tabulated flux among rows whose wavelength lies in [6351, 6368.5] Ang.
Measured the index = 12.03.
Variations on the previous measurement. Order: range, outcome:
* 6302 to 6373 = 12.09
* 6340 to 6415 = 12.3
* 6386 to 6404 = 11.47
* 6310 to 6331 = 11.66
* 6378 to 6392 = 11.39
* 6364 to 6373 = 11.73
